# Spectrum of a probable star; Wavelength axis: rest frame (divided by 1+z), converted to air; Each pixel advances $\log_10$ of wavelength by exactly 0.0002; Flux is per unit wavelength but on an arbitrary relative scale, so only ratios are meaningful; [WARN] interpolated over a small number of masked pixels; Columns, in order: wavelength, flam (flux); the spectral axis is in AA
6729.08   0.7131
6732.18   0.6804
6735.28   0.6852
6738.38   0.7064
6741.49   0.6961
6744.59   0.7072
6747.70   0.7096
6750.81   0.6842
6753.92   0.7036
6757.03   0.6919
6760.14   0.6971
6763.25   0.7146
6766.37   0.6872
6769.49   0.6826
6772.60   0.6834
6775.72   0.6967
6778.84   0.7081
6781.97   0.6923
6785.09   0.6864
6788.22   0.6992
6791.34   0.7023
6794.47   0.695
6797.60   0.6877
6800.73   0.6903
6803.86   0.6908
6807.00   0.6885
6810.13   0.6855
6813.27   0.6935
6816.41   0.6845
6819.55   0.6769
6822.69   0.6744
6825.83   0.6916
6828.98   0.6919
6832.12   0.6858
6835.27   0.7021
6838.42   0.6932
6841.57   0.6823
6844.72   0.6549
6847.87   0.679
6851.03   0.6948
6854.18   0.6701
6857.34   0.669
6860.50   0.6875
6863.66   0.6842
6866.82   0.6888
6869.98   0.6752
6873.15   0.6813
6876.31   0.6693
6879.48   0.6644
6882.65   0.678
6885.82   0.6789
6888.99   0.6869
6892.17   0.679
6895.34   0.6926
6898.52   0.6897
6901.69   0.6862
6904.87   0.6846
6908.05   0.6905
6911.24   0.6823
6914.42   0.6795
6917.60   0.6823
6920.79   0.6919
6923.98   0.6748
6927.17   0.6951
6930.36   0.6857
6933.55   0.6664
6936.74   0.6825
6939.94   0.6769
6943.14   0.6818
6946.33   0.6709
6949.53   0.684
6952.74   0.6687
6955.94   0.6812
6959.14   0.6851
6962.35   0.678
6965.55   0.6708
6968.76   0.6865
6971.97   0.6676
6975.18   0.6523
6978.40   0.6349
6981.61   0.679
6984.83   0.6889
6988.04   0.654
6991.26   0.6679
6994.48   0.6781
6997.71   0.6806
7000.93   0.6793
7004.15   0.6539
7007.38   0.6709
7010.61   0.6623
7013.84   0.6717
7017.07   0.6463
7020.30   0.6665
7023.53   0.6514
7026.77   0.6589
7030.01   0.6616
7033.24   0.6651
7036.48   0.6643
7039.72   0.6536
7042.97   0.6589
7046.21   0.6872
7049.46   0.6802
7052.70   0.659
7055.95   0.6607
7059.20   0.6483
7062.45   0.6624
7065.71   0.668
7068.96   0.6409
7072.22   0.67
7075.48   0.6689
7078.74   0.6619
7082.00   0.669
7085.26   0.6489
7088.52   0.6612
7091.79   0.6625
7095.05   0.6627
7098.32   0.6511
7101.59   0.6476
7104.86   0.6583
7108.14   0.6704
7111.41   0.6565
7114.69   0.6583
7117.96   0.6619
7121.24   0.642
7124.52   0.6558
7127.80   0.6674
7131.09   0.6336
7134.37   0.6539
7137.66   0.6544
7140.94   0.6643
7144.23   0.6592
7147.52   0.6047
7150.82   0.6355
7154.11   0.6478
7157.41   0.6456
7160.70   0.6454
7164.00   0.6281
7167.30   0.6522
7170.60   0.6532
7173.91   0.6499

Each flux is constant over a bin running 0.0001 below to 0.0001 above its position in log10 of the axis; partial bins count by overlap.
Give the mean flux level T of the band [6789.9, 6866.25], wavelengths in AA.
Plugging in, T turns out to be 0.686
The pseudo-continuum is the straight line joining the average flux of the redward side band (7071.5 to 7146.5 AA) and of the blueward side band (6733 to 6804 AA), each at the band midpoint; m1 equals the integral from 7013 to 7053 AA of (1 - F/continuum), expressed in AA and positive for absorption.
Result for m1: 0.2 AA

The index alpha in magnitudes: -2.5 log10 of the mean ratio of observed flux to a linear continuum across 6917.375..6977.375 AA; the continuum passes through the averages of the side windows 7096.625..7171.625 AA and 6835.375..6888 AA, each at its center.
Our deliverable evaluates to -0.01 mag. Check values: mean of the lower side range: 0.679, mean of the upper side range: 0.65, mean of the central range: 0.677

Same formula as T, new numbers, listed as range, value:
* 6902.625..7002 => 0.677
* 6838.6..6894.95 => 0.679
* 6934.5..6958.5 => 0.678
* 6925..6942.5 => 0.681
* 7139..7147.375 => 0.652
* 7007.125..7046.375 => 0.662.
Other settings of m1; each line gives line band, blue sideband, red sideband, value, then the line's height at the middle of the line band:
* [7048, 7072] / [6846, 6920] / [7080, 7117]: 0.1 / 0.663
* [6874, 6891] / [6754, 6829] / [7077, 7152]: 0.1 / 0.681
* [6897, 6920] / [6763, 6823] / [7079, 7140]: -0.2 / 0.678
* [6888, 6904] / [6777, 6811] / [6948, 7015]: -0.1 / 0.681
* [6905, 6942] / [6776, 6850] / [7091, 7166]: -0.4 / 0.675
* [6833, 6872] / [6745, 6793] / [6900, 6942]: 0.4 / 0.689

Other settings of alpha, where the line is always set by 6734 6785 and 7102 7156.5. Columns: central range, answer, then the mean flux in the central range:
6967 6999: 0.00 mag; 0.669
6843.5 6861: 0.02 mag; 0.676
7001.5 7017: 0.00 mag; 0.664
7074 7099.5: -0.01 mag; 0.661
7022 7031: 0.01 mag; 0.656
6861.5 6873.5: 0.00 mag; 0.683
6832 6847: 0.01 mag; 0.683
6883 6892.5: 0.00 mag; 0.681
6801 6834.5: 0.00 mag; 0.687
